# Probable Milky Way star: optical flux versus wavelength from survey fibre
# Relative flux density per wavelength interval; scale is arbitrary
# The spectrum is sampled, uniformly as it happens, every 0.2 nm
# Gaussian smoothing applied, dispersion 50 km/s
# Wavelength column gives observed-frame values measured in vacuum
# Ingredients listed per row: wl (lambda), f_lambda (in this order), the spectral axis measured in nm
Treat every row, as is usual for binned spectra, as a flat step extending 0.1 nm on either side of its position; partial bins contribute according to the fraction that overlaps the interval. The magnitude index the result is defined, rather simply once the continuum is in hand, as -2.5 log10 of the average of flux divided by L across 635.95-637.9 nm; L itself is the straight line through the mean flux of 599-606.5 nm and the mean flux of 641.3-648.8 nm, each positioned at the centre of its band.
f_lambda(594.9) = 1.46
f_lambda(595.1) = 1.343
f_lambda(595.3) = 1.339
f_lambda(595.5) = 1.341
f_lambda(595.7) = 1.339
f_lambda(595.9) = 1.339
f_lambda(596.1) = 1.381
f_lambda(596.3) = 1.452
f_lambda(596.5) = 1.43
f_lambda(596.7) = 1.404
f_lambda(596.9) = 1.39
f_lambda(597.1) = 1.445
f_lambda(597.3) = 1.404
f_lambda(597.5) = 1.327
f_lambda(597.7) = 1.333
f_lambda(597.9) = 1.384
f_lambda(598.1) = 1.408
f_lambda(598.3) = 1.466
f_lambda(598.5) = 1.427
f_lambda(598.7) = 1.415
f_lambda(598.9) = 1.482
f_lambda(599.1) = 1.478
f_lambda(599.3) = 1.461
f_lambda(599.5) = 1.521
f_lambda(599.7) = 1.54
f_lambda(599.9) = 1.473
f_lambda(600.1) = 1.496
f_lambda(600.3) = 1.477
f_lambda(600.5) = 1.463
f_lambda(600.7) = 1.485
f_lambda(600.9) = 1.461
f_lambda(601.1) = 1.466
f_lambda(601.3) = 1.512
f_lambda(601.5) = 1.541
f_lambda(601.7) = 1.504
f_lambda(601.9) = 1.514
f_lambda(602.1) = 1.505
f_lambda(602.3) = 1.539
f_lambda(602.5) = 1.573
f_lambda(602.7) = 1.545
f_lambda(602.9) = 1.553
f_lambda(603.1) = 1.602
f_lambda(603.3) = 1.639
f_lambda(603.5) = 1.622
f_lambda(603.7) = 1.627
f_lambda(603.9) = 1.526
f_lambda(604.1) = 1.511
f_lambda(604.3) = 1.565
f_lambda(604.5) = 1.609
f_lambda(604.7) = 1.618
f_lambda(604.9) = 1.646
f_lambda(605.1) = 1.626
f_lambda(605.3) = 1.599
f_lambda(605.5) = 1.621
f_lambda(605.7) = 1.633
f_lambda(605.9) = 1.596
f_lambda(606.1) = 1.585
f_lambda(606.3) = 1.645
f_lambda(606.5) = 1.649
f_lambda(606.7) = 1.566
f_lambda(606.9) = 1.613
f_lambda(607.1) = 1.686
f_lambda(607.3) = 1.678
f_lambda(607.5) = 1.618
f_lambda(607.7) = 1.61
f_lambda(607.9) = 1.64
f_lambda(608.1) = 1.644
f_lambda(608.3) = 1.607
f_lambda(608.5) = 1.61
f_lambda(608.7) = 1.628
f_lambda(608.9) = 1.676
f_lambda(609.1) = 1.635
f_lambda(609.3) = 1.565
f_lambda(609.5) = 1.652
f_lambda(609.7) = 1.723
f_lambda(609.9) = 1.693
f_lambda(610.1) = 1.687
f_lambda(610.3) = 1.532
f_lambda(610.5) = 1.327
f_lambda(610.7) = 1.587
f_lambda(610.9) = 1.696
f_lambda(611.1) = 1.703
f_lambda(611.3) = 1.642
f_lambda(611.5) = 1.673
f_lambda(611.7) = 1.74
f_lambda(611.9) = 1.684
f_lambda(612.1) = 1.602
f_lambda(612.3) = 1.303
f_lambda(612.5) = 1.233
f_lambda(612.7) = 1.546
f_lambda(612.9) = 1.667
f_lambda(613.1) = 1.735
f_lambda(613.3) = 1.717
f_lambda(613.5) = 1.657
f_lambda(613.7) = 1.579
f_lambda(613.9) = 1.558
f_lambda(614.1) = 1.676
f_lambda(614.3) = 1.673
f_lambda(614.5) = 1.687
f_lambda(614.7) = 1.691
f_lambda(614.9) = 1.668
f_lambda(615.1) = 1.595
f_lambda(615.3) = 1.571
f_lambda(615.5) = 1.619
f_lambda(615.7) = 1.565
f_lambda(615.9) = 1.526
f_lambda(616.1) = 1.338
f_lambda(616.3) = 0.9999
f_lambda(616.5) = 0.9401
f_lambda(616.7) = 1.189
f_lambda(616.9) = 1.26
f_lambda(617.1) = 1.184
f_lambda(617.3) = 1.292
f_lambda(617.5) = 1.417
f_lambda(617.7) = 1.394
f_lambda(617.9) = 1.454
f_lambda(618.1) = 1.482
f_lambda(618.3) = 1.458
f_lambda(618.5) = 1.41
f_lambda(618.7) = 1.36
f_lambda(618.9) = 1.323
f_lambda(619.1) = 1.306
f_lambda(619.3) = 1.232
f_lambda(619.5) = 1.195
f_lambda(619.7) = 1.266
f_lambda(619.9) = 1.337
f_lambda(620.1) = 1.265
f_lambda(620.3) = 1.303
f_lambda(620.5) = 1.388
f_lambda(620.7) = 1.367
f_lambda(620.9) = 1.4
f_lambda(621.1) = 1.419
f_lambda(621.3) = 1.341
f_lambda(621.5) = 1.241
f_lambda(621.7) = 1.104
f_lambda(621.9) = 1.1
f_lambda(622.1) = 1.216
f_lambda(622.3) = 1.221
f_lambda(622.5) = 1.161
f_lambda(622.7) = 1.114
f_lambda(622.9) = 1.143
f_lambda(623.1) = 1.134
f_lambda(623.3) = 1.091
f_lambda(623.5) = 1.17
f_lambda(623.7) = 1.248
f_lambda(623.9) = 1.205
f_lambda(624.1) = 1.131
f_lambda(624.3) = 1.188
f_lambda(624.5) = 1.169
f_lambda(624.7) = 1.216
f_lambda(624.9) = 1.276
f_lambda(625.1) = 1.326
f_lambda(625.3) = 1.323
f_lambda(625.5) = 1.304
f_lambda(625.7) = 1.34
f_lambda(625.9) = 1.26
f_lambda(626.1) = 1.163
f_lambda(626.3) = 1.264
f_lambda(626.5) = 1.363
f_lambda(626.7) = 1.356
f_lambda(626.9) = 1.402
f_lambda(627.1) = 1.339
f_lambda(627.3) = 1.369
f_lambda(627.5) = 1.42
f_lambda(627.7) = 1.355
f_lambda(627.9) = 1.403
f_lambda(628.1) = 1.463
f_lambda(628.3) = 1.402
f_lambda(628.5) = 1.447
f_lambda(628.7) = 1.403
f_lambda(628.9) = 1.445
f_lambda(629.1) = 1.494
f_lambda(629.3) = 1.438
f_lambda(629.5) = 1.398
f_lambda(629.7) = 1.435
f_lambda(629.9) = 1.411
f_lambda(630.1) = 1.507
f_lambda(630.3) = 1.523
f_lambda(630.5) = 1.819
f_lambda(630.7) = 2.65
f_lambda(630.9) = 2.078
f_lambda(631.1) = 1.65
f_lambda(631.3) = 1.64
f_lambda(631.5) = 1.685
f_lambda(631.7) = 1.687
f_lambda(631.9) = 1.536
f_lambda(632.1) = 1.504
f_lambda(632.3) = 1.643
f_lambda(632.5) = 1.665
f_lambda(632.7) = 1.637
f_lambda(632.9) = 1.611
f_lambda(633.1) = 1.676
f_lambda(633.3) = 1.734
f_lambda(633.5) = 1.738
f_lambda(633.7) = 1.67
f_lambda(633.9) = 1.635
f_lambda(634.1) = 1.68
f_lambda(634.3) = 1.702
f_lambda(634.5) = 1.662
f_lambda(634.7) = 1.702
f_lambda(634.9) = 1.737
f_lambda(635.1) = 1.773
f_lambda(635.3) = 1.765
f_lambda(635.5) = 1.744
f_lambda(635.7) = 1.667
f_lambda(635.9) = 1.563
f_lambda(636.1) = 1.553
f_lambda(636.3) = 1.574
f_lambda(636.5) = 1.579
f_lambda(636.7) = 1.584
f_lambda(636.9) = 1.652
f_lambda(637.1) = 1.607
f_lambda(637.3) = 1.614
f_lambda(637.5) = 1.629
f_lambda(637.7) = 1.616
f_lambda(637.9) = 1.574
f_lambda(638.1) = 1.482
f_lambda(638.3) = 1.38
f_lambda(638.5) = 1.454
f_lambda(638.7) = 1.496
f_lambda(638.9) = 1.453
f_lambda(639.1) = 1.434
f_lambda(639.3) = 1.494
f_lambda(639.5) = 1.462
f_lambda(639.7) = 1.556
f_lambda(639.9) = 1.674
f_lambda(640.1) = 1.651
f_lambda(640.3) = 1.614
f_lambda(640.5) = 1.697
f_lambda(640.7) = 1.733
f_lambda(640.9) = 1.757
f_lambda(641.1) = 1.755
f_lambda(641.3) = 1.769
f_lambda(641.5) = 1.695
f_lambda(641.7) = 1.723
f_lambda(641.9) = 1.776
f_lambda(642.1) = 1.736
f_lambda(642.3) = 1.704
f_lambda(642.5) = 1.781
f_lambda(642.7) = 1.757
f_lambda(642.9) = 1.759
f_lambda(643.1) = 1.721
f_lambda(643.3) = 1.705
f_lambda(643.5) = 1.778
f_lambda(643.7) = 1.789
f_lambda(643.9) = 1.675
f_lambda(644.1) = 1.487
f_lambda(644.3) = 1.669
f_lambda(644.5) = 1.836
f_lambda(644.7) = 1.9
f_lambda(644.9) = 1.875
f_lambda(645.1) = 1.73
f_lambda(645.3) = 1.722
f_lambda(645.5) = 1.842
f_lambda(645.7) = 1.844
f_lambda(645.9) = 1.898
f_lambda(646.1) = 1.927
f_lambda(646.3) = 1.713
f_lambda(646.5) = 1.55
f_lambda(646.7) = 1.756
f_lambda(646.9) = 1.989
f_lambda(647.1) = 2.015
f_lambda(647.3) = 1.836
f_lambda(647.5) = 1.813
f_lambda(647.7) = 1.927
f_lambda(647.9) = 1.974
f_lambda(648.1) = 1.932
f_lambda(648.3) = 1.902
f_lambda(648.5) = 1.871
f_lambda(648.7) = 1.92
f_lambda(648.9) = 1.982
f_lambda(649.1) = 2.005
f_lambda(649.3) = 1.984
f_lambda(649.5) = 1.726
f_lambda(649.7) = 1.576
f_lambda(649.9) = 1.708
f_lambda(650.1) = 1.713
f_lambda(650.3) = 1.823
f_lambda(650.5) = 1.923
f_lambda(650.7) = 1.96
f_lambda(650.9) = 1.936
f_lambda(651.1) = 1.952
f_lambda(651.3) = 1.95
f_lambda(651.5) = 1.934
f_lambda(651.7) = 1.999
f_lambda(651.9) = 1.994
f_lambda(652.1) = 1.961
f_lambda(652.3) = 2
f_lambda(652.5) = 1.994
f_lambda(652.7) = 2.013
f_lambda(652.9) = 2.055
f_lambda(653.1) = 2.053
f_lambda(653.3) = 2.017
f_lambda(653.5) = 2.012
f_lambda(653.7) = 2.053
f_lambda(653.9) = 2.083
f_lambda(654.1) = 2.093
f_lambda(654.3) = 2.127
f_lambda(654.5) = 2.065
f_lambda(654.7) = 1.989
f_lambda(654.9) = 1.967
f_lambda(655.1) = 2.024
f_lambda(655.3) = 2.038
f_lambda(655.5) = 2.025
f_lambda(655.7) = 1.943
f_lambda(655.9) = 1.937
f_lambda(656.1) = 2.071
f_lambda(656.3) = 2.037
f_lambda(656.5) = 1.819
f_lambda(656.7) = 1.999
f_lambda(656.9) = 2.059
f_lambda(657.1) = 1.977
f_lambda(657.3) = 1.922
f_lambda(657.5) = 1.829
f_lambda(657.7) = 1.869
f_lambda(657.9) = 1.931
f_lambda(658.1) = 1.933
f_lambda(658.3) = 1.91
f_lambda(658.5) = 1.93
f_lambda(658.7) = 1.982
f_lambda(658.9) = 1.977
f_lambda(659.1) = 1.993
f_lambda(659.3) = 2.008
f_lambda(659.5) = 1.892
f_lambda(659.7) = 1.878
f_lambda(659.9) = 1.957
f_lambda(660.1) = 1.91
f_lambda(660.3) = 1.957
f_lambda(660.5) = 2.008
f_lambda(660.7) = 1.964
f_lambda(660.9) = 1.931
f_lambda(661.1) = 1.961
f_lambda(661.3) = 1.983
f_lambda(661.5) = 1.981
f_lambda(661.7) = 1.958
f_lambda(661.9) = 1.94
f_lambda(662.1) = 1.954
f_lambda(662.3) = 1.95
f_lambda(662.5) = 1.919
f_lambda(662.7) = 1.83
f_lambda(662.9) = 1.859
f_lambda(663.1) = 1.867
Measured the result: 0.10 mag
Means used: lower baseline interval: 1.55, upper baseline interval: 1.8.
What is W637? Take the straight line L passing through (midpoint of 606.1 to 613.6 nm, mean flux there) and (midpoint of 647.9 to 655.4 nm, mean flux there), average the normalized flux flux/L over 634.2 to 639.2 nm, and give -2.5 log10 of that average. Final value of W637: 0.15 mag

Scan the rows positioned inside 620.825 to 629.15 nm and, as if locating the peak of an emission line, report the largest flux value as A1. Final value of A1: 1.494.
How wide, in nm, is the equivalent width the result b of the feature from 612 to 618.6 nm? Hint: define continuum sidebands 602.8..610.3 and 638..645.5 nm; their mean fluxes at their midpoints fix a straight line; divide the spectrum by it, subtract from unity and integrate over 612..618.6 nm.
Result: 0.64 nm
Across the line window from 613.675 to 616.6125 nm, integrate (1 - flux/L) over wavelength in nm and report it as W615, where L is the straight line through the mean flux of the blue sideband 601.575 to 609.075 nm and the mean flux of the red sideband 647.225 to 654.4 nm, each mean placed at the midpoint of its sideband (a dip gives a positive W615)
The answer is 0.288 nm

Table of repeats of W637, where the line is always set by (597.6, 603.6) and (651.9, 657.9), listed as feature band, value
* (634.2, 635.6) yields 0.05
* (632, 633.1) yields 0.11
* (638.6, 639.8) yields 0.24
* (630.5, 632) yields -0.04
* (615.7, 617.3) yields 0.31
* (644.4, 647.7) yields 0.05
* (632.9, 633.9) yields 0.07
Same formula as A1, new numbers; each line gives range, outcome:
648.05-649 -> 1.982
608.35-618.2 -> 1.74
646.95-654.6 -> 2.127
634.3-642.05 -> 1.776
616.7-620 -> 1.482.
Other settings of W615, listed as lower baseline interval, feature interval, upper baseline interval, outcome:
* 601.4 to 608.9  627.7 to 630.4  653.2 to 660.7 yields 0.507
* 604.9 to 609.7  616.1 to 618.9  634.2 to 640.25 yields 0.552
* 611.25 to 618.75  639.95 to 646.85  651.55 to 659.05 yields 0.368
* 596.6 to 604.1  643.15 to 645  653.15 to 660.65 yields 0.121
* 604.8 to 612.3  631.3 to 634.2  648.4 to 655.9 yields 0.257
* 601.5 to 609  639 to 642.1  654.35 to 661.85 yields 0.316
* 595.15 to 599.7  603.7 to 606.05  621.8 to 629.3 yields -0.376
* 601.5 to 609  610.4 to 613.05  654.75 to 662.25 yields 0.114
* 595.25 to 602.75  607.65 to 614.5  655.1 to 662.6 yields -0.286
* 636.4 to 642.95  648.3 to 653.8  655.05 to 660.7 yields -0.290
